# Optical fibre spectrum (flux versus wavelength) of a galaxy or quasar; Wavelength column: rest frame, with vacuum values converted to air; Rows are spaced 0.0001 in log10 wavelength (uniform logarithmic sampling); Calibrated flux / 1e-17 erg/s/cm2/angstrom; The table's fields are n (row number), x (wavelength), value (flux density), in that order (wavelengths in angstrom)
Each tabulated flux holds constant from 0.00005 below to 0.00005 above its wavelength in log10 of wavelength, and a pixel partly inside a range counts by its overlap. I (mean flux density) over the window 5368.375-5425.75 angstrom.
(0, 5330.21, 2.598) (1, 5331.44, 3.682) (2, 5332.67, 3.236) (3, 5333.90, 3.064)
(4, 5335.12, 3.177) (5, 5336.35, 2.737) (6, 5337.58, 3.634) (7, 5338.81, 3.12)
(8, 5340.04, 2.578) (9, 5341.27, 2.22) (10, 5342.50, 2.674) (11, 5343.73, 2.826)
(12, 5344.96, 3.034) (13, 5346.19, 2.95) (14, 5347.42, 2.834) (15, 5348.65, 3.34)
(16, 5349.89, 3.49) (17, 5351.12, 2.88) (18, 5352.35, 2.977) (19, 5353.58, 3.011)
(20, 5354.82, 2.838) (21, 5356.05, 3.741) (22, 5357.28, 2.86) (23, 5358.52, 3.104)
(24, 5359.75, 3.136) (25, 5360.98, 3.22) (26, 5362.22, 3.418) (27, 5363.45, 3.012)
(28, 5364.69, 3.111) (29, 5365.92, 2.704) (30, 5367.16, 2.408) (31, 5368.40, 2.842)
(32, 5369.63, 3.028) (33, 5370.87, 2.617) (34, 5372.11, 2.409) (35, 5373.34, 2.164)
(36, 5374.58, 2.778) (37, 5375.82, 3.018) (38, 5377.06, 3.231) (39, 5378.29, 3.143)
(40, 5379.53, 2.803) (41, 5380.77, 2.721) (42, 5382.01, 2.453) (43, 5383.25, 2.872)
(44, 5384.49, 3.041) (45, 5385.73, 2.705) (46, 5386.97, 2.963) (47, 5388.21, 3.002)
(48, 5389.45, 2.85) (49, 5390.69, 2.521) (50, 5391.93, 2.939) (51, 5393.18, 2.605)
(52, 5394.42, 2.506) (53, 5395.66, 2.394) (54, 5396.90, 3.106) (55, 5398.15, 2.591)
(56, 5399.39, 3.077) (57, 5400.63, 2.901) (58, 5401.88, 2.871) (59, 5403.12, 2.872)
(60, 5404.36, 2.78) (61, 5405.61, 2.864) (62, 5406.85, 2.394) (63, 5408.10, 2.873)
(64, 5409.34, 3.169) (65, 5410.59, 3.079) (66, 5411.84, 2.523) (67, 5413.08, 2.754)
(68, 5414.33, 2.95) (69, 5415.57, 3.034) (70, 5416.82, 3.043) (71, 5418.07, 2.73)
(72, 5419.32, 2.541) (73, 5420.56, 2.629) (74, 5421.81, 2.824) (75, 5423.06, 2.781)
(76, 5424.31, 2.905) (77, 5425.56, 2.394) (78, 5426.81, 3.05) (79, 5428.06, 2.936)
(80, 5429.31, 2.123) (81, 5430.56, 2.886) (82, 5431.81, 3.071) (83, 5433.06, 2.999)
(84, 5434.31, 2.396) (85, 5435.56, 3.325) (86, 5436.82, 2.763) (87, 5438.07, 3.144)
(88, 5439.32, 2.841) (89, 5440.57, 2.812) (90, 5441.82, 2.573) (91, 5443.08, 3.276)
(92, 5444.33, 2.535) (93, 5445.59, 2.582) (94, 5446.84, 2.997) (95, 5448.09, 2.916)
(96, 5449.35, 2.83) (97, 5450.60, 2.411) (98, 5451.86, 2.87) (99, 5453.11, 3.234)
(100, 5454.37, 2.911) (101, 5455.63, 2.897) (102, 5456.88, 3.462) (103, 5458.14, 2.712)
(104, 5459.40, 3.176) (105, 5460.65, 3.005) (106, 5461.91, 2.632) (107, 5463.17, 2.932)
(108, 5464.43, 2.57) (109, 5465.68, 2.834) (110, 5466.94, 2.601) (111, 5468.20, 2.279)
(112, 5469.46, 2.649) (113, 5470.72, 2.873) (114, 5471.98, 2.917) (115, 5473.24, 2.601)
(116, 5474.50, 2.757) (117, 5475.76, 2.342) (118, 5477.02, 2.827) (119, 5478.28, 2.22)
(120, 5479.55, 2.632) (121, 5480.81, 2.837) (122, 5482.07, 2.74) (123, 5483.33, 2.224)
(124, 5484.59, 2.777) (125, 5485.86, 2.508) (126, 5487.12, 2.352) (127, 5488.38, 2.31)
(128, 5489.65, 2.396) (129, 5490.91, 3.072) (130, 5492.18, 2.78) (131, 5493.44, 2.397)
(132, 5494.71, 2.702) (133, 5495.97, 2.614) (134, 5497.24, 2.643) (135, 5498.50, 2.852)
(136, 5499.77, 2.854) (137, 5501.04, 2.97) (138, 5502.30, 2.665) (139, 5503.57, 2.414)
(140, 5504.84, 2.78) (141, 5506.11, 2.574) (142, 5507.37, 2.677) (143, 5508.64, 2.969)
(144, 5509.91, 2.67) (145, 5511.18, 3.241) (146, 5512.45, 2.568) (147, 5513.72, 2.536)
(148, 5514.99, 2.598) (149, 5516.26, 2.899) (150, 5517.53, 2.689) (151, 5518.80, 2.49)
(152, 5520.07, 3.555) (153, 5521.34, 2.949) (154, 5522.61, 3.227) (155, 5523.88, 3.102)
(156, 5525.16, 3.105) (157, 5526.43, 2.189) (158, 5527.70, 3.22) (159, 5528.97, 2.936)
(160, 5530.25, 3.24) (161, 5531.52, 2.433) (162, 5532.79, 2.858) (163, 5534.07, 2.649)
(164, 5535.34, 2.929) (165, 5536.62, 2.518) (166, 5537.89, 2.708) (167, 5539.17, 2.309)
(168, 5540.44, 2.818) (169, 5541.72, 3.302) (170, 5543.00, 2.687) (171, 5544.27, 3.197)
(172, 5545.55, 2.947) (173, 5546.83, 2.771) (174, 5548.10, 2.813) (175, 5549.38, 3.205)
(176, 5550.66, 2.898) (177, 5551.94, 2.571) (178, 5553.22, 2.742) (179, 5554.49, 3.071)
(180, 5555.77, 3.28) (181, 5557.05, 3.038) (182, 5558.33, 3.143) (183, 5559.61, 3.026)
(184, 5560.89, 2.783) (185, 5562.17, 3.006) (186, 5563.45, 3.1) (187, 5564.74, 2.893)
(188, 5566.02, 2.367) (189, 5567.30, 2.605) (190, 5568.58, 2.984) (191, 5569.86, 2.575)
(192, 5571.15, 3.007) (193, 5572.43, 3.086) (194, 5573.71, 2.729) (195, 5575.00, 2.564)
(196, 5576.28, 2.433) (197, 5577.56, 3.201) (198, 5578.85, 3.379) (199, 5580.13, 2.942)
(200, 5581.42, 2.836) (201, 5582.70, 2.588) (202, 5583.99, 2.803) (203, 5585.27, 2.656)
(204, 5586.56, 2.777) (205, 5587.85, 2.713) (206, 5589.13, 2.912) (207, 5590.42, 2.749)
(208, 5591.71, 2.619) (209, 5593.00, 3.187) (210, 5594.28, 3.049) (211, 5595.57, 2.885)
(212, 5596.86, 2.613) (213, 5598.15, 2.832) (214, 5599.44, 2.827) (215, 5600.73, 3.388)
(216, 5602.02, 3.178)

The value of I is 2.8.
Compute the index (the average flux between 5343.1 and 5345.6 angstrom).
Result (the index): 2.93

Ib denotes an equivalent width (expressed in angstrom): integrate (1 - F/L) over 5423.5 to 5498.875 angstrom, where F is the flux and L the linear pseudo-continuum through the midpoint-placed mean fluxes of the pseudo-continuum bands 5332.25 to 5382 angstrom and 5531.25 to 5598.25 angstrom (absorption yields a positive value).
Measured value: 3.9 angstrom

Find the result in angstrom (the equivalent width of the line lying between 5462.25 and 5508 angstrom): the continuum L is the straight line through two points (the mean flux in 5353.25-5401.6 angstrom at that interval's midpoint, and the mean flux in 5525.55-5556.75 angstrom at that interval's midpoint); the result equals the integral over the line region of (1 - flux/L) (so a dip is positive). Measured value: 3.4 angstrom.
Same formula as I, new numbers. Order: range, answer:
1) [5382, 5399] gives 2.77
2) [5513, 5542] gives 2.83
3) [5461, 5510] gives 2.65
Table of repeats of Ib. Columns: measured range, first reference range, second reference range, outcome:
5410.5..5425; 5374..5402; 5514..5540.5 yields 0.1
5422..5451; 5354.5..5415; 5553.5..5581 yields 0.6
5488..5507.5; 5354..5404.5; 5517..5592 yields 1.3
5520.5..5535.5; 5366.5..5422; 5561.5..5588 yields -0.5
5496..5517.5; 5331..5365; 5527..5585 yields 1.3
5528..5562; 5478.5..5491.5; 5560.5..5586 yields -1.7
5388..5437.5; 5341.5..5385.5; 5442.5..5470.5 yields 1.3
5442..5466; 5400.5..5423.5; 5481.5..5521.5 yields -1.0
